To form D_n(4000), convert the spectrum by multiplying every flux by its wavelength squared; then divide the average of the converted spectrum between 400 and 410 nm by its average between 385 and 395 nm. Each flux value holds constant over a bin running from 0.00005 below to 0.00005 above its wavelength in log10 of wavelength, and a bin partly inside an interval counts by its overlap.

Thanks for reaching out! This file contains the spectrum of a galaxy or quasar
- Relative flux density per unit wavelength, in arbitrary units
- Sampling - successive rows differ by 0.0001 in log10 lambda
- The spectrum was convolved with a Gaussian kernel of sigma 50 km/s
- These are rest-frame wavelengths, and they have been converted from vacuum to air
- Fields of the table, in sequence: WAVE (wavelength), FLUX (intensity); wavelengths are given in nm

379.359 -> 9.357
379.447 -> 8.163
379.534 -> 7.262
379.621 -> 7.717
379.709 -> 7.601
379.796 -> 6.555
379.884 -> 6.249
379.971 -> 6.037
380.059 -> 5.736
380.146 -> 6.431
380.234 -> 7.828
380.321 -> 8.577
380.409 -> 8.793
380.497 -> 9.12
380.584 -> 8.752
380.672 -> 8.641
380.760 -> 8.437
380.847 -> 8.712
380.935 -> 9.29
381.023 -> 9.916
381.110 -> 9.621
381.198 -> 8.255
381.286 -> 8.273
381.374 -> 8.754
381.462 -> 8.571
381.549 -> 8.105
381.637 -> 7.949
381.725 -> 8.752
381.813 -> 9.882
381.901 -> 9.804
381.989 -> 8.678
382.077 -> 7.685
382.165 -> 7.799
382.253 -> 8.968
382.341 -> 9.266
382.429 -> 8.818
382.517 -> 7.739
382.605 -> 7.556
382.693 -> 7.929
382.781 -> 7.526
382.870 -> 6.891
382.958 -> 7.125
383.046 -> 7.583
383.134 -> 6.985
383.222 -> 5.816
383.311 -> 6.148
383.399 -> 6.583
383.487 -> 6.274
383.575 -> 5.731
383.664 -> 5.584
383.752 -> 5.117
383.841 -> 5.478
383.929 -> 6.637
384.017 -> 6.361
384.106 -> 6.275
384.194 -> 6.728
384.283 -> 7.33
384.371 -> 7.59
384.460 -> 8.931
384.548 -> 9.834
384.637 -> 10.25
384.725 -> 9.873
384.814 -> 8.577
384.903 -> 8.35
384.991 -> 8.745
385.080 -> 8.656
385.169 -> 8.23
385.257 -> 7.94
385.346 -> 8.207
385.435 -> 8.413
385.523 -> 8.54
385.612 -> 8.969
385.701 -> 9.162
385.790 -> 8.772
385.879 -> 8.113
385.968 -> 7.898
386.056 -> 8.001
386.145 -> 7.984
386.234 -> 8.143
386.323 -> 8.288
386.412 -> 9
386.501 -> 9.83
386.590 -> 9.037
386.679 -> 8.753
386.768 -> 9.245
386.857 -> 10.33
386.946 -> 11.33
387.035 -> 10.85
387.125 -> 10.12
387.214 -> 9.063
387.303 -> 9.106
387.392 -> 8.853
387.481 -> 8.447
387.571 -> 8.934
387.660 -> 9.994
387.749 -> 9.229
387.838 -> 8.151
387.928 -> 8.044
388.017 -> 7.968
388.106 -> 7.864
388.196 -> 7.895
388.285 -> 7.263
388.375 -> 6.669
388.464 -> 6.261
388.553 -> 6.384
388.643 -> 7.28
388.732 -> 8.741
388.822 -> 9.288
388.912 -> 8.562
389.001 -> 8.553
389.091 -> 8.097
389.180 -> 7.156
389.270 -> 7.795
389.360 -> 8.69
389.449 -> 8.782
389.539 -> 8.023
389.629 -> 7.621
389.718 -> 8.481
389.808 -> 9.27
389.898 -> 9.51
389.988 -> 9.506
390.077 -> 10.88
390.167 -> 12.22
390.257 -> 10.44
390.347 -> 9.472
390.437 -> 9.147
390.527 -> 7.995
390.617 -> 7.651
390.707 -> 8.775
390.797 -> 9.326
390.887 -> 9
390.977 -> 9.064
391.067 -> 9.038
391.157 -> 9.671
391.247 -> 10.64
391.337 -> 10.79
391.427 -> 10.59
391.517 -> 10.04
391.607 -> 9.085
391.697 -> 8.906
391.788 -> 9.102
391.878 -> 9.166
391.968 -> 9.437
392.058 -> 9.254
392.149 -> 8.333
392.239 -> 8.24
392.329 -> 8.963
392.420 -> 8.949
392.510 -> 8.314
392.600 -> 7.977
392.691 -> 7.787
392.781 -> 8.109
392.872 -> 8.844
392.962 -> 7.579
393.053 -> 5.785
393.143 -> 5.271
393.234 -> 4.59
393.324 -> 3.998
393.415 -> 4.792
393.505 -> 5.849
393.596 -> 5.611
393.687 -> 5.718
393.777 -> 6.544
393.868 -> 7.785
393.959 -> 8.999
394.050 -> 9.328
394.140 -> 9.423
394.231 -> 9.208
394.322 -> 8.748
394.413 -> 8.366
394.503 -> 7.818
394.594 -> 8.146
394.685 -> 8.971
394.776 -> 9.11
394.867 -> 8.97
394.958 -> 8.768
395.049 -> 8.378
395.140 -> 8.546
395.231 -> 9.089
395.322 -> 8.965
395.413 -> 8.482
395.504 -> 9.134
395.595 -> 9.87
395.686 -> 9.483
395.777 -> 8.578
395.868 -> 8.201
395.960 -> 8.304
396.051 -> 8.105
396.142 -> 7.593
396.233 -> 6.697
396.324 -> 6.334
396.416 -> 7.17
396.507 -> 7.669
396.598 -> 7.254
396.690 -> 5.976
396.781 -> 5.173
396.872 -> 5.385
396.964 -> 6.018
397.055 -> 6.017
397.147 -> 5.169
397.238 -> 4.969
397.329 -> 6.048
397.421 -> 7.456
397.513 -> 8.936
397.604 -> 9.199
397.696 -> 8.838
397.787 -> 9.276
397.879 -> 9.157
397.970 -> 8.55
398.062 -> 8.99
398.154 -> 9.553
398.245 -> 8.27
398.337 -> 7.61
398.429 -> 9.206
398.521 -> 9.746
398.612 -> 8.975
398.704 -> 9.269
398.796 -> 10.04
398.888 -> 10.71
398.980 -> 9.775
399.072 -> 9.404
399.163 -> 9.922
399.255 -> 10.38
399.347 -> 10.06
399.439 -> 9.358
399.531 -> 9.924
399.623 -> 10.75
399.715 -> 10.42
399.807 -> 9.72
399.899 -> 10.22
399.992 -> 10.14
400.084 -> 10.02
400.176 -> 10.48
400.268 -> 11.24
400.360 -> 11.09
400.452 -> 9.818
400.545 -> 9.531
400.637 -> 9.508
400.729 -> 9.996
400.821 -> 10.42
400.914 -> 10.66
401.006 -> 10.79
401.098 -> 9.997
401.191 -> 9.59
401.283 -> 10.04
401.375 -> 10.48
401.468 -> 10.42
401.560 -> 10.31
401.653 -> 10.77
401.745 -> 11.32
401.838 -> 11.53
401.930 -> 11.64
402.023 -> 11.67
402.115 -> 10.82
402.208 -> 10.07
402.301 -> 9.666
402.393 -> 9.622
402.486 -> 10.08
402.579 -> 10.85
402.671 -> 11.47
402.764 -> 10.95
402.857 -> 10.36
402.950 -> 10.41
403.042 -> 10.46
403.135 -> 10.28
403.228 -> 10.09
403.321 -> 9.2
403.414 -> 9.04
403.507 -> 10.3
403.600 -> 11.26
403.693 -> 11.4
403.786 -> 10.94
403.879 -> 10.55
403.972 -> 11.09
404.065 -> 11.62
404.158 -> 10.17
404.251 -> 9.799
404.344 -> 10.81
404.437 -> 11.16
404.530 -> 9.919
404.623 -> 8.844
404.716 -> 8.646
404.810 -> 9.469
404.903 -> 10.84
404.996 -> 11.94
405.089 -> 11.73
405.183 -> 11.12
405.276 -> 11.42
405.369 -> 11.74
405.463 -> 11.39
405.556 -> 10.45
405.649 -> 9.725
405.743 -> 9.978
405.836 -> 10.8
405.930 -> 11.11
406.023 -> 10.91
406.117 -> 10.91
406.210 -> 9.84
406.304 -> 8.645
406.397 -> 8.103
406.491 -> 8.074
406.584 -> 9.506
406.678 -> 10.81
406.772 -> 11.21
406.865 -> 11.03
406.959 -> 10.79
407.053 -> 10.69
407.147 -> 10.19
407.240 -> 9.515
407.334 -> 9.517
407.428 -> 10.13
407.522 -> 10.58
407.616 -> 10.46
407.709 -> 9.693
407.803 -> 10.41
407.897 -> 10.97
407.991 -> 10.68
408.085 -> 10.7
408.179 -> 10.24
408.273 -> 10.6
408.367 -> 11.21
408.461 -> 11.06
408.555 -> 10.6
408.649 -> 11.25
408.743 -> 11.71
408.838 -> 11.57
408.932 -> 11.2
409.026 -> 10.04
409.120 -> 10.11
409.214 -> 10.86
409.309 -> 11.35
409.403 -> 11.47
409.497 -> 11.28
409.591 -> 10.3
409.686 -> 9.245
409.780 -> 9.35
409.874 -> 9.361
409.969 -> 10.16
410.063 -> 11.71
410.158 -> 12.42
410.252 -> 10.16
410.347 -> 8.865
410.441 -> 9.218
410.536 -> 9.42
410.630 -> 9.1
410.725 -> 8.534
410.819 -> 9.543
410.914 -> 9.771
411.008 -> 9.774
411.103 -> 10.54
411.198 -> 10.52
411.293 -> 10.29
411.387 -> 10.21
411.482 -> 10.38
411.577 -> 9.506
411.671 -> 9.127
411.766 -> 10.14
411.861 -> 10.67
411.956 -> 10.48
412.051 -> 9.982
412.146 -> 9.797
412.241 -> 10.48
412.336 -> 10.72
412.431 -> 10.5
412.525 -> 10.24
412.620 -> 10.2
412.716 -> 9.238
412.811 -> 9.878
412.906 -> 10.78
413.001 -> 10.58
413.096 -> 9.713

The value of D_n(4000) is 1.33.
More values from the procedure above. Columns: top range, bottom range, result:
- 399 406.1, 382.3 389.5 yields 1.40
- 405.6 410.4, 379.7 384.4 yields 1.55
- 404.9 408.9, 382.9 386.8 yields 1.50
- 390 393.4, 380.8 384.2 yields 1.19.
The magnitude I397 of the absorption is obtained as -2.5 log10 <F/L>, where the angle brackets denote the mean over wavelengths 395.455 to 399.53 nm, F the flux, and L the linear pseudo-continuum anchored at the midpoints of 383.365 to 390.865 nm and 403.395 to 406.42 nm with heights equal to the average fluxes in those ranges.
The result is 0.170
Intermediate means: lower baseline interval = 8.41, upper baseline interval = 10.5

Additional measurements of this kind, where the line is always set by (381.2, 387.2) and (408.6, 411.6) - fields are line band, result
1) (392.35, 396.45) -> 0.15 mag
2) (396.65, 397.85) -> 0.33 mag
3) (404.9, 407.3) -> -0.05 mag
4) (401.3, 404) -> -0.10 mag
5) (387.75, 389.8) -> 0.08 mag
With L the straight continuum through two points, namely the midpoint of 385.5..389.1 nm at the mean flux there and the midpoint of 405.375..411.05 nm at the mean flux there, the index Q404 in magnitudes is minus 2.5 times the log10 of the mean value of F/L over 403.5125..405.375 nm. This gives -0.072 mag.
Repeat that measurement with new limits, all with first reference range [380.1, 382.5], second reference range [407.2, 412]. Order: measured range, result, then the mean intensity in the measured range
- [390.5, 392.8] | 0.03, 9.03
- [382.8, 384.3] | 0.34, 6.39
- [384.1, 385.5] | 0.05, 8.43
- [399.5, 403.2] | -0.07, 10.4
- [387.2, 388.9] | 0.11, 8.17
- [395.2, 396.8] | 0.20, 7.93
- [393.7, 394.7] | 0.12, 8.38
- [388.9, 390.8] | 0.03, 8.9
